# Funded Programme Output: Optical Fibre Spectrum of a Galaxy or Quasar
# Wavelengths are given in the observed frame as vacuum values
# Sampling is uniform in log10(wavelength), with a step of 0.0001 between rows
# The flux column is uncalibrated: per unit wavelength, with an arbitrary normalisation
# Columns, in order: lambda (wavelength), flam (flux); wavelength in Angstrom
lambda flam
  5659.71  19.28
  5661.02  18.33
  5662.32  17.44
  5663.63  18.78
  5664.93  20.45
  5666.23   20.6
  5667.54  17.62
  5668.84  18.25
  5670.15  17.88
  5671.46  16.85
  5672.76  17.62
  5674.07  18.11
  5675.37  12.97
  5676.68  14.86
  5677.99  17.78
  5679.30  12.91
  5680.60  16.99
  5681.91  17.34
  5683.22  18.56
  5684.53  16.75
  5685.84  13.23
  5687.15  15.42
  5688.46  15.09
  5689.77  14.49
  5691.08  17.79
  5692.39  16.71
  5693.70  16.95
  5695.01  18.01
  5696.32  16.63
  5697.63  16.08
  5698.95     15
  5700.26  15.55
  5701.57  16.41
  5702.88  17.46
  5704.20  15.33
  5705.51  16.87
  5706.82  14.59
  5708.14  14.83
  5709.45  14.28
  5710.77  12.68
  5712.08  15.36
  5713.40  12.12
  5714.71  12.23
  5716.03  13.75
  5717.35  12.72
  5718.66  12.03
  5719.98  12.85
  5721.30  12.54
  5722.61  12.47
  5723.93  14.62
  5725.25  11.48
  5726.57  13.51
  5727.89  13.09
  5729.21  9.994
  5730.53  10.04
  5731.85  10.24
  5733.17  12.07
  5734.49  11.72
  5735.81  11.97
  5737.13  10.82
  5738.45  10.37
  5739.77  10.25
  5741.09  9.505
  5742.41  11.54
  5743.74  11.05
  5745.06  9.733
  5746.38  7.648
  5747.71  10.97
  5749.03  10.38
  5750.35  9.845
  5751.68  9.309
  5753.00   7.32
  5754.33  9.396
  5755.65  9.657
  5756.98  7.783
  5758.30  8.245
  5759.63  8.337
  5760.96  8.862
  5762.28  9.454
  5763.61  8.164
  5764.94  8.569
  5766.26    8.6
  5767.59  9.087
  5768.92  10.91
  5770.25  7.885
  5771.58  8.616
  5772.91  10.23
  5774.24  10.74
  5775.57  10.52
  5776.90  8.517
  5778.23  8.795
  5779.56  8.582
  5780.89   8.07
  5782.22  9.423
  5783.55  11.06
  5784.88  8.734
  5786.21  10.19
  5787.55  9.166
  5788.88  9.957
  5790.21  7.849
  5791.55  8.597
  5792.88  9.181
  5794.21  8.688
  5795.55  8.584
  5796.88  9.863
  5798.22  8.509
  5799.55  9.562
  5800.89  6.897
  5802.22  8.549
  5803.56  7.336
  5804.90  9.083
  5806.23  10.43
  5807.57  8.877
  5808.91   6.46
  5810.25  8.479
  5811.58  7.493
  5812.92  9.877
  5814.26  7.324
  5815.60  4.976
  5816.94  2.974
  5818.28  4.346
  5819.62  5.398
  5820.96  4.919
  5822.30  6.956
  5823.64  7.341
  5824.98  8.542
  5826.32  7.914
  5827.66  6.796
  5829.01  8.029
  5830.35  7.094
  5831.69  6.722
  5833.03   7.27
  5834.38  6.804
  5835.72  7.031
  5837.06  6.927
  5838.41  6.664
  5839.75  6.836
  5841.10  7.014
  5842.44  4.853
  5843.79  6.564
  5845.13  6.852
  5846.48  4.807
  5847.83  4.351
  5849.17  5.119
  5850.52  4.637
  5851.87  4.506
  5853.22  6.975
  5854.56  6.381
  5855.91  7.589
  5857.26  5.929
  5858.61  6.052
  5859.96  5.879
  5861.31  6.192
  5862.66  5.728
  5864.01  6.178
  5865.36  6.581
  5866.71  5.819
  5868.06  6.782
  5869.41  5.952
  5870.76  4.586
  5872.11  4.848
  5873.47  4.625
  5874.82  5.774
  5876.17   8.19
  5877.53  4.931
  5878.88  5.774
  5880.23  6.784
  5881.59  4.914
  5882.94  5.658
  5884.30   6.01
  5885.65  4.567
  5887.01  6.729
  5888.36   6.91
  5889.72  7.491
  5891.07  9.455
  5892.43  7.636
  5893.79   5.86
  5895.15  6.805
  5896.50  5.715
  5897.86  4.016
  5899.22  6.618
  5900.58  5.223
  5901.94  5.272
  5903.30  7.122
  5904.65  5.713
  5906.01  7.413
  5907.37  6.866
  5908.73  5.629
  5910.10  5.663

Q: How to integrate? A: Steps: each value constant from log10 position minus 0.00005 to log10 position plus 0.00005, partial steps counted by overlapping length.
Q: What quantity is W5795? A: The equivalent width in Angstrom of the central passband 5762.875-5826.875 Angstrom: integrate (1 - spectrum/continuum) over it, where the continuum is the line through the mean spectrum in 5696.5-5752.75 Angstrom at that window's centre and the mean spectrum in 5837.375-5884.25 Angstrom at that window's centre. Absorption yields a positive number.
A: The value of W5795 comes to 5.4 Angstrom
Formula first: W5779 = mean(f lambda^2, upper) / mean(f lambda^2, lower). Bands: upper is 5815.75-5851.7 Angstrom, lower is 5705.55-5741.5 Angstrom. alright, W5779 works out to 0.5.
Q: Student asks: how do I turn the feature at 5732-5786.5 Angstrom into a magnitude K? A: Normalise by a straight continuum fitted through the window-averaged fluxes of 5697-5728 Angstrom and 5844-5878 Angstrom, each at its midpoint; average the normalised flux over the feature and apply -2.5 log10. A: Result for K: 0.19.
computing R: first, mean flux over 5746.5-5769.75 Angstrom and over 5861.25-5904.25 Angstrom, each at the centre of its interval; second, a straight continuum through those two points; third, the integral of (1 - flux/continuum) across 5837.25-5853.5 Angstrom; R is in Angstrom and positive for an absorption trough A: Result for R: 2.83 Angstrom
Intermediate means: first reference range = 9.07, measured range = 5.77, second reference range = 6.08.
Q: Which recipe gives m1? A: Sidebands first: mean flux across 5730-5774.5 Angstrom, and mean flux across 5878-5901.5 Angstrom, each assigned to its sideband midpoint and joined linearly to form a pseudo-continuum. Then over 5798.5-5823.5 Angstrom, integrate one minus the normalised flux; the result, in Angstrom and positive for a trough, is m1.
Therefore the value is 3.0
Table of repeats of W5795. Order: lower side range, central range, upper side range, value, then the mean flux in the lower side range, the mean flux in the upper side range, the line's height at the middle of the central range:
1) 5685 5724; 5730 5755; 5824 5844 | 4.6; 14.8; 7.02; 12.5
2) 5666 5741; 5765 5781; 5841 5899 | 2.6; 14.6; 6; 11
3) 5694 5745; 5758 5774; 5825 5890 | 2.7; 13.2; 6.19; 10.8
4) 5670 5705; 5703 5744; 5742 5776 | 0.7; 16.2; 9.31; 12.7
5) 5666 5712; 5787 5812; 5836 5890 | 2.8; 16.2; 5.97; 9.7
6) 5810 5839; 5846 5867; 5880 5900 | 2.4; 6.79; 6.33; 6.56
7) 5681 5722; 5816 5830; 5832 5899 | 3.5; 15.2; 6.12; 8.46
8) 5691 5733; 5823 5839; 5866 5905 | 2.5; 14.1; 6.07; 8.59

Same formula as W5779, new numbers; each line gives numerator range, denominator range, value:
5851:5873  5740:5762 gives 0.66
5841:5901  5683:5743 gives 0.46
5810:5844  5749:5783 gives 0.76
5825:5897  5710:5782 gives 0.63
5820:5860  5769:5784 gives 0.70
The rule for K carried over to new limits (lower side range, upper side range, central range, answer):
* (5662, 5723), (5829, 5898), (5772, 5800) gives 0.14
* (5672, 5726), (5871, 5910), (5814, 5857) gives 0.36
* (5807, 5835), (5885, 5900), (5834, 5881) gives 0.12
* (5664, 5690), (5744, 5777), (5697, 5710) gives -0.09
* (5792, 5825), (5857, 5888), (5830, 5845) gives 0.02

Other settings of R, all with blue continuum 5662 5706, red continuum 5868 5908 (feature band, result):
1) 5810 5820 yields 3.68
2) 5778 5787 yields 1.79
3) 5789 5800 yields 2.09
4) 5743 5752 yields 2.37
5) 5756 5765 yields 2.98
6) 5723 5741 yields 3.47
